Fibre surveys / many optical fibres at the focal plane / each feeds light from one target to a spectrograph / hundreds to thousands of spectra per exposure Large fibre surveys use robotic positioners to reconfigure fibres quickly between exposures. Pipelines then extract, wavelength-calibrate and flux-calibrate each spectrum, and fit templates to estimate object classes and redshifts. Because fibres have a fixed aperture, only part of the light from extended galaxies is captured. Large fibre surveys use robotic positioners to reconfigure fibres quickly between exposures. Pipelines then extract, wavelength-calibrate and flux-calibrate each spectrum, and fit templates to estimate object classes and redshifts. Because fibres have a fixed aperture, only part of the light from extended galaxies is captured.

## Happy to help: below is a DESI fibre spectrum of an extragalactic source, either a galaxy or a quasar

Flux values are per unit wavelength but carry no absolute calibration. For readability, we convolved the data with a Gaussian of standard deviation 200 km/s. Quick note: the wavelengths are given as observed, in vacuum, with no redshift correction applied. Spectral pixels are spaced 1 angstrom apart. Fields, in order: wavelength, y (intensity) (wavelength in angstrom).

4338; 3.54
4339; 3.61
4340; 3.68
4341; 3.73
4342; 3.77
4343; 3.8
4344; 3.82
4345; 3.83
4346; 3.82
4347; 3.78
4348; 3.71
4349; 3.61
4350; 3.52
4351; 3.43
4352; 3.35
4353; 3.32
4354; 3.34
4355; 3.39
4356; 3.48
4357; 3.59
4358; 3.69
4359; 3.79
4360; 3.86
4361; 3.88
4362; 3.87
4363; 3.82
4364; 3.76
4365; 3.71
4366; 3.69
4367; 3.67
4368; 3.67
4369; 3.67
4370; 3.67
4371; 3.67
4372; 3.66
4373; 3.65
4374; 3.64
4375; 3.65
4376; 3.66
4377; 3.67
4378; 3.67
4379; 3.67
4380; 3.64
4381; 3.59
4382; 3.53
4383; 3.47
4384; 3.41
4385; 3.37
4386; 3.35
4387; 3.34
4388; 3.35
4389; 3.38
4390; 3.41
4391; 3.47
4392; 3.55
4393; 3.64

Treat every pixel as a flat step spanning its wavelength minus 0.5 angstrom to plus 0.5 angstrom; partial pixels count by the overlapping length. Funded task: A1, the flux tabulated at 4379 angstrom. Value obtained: 3.67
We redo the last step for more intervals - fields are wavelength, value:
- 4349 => 3.61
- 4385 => 3.37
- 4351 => 3.43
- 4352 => 3.35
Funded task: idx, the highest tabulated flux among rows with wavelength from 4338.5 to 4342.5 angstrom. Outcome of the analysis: 3.77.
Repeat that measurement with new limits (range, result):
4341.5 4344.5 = 3.82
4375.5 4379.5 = 3.67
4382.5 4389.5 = 3.47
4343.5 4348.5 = 3.83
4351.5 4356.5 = 3.48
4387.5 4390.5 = 3.41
